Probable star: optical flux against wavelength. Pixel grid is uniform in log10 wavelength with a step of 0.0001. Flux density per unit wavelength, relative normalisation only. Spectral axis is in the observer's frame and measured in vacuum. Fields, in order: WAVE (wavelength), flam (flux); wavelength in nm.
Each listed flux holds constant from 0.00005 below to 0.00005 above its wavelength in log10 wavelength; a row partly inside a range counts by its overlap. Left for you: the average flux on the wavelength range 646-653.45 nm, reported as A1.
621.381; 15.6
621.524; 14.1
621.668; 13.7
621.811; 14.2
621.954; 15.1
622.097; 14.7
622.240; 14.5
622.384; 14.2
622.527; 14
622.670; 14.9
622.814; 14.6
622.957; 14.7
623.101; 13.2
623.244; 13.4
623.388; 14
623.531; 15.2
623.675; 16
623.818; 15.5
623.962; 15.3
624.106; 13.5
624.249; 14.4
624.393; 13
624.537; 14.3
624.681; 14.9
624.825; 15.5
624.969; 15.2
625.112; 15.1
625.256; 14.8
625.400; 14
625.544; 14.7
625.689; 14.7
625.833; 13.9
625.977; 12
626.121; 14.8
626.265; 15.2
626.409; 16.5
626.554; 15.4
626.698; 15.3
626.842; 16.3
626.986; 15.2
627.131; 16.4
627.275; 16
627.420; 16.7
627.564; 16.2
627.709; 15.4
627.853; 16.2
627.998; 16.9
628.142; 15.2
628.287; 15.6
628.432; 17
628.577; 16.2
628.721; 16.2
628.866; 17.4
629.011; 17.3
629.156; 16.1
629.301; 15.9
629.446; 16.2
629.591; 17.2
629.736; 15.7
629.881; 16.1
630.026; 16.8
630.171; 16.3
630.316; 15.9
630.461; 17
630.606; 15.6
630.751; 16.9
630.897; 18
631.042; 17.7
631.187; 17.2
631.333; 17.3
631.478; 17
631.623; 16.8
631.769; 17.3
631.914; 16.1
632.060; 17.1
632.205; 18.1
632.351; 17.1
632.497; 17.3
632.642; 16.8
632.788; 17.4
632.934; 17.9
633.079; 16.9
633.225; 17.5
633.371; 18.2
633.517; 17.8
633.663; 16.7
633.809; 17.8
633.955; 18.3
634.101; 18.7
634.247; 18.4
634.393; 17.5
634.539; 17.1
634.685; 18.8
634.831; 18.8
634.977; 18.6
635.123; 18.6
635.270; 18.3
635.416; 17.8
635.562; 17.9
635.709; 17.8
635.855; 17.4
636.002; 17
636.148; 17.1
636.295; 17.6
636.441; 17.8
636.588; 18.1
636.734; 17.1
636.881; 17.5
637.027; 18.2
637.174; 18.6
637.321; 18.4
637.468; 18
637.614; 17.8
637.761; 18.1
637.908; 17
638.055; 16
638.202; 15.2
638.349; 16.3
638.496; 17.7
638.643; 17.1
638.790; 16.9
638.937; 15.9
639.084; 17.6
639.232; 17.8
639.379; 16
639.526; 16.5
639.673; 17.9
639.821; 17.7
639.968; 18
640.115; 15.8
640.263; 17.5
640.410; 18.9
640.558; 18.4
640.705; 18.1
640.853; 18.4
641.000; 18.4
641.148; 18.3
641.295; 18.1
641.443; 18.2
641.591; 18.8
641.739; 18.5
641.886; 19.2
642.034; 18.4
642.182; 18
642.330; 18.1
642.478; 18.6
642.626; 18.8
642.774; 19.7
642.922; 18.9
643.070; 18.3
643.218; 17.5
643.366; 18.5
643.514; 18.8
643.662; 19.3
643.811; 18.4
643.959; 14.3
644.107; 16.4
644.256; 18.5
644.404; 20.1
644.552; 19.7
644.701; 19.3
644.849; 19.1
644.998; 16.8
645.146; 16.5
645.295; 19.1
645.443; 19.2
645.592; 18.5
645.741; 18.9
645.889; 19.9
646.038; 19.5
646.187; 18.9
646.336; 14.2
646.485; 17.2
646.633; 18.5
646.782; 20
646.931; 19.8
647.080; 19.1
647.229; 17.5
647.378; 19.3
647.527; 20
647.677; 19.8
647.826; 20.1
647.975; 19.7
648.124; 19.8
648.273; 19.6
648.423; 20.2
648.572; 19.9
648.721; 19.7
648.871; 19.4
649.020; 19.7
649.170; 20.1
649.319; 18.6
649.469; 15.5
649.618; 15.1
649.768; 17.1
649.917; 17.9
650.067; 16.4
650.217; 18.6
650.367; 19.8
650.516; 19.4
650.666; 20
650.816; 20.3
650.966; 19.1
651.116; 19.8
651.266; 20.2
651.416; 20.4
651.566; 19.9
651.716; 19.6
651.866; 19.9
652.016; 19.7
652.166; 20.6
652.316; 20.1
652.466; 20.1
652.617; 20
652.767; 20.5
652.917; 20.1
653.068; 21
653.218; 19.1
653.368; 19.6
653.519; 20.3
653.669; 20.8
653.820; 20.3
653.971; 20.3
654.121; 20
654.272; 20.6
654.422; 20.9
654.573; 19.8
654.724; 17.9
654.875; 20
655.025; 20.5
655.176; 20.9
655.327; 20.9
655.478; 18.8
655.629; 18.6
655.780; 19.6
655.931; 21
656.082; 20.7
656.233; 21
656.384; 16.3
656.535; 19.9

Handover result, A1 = 19.2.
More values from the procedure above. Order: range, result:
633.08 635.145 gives 18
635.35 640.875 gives 17.4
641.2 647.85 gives 18.5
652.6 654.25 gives 20.2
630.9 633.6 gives 17.3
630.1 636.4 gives 17.5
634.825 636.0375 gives 18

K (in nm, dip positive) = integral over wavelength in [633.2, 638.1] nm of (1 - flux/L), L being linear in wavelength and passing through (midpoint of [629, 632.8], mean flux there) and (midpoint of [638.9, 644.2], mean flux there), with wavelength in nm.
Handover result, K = -0.15 nm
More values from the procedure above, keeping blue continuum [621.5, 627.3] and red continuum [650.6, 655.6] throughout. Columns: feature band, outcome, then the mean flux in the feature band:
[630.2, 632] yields -0.107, 16.9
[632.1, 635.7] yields -0.301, 17.8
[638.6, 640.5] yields 0.033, 17.2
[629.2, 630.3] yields -0.042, 16.3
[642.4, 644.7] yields -0.019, 18.4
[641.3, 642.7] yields -0.040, 18.5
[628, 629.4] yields -0.078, 16.3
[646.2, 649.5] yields 0.007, 19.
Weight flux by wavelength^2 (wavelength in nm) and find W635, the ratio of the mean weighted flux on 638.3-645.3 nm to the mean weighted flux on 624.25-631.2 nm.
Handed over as 1.19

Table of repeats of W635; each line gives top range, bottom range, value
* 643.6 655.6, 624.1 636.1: 1.24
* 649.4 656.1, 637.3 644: 1.14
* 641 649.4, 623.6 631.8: 1.25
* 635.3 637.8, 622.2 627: 1.26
